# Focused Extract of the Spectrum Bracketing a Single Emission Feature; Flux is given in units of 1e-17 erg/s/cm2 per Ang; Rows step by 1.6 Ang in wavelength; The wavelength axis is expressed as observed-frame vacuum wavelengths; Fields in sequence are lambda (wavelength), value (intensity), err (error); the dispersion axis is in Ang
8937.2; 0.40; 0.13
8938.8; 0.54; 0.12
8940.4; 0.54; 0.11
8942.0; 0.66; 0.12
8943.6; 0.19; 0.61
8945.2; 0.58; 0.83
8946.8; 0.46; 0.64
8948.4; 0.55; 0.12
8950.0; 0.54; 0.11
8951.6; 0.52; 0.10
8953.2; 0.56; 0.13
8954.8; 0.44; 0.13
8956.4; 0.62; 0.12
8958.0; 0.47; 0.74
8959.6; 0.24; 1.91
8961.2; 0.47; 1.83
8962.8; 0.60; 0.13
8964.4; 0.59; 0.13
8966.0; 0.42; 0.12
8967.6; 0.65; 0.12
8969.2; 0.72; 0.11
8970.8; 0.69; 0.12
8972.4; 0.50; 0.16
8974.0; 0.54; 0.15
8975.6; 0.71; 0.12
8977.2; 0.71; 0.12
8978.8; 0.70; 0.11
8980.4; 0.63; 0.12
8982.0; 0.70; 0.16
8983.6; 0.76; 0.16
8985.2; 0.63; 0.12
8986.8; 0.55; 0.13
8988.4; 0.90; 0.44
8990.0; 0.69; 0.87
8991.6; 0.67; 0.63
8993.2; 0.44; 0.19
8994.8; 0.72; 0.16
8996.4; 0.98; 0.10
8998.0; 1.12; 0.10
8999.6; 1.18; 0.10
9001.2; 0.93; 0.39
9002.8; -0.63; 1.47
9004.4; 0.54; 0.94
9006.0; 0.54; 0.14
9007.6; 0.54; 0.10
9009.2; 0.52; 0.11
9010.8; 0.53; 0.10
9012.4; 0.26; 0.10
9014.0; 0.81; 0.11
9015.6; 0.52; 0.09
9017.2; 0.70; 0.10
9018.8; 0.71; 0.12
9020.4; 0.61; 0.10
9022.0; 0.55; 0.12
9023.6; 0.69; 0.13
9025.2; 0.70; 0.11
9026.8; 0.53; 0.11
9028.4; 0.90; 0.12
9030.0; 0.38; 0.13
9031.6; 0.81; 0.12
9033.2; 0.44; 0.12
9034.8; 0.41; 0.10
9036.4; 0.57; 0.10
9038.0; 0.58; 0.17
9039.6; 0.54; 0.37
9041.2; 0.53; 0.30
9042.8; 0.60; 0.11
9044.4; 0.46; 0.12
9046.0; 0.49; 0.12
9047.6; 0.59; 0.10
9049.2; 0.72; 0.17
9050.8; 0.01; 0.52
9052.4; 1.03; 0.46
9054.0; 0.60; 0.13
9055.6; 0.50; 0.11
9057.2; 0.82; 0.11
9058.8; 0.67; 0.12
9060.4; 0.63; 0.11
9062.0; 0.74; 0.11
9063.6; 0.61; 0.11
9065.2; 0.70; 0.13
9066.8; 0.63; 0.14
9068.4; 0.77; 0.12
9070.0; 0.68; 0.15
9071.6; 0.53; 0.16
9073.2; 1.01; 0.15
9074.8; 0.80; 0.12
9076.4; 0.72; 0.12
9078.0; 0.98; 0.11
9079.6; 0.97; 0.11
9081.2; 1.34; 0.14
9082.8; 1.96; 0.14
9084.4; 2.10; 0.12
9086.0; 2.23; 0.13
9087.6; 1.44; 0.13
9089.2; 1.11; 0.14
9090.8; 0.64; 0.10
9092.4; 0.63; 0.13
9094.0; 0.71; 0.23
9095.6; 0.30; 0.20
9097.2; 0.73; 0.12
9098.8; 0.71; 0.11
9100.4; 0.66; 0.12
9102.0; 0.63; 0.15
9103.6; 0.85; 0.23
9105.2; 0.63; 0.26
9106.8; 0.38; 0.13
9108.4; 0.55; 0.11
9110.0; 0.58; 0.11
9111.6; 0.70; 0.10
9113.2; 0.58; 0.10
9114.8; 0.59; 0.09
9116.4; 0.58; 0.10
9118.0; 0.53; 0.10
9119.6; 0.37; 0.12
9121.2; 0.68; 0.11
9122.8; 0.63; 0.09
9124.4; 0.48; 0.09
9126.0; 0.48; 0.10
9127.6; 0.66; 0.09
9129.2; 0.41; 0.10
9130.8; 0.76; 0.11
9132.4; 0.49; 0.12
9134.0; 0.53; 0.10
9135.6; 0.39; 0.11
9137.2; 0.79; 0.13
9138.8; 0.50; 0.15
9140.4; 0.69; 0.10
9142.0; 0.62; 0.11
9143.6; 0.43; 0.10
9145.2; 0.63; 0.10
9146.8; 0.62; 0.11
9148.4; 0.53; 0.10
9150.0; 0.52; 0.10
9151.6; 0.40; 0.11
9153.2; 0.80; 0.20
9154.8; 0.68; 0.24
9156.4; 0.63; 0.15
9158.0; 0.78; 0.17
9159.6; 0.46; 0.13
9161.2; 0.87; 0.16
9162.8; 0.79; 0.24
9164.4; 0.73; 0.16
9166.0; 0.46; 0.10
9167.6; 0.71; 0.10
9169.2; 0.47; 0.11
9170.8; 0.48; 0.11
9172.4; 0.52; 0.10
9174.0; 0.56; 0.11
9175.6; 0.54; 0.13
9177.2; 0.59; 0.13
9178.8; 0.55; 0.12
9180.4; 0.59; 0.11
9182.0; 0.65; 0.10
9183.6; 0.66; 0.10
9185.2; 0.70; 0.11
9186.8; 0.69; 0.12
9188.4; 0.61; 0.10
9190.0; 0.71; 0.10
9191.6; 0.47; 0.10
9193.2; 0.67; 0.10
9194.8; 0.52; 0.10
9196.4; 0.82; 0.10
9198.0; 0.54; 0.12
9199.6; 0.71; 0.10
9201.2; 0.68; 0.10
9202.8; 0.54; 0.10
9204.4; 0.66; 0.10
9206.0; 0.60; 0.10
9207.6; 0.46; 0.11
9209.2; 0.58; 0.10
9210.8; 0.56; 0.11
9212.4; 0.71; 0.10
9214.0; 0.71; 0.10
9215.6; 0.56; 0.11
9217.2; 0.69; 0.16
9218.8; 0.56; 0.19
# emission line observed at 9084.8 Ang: [O III]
